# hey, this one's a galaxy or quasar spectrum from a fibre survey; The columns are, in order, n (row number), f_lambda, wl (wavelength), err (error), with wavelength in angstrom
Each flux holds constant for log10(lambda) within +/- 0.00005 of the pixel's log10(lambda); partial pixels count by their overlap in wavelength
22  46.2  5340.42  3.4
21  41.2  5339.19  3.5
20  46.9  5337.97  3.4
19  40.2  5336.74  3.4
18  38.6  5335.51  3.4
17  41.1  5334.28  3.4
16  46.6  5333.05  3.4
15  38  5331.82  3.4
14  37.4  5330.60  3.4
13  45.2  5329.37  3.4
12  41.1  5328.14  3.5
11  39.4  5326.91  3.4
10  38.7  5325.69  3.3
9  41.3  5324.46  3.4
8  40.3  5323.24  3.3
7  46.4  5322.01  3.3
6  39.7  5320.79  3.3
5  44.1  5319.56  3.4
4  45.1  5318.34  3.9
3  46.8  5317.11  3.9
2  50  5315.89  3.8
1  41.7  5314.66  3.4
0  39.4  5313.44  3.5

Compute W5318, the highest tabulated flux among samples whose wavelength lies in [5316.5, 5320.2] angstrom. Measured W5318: 46.8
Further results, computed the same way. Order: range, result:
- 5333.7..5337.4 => 41.1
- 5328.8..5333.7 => 46.6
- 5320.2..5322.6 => 46.4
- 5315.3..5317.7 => 50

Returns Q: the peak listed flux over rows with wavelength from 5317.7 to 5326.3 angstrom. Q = 46.4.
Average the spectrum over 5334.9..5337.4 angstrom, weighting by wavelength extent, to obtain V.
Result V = 39.5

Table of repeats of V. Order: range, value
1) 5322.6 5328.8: 40.2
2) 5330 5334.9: 40.8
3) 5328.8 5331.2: 41.2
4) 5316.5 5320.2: 45.3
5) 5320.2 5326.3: 41.3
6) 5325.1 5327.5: 39.2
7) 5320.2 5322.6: 43.1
